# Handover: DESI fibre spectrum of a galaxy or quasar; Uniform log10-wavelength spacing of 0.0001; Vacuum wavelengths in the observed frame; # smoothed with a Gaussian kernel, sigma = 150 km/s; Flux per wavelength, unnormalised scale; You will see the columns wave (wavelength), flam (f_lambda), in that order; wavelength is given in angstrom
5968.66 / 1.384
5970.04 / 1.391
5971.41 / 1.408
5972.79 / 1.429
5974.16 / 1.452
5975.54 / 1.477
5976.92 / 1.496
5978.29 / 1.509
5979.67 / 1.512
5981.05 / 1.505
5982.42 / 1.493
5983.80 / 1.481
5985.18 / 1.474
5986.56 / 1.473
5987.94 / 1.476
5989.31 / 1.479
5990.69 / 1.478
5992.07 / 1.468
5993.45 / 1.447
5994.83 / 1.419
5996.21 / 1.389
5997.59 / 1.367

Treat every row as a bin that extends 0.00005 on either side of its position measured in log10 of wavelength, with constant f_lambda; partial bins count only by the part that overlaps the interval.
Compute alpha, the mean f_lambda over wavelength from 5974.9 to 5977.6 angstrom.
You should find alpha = 1.48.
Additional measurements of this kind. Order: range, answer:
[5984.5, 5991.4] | 1.48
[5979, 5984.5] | 1.5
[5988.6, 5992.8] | 1.48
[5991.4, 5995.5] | 1.44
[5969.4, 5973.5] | 1.41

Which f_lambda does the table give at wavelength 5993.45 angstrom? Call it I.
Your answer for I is 1.447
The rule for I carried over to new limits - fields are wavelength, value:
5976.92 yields 1.496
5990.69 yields 1.478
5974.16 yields 1.452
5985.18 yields 1.474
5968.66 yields 1.384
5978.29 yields 1.509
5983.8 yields 1.481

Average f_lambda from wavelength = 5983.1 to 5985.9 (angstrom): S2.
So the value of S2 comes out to 1.47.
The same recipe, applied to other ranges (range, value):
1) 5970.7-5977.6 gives 1.45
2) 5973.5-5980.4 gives 1.49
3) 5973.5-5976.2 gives 1.46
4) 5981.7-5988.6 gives 1.48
